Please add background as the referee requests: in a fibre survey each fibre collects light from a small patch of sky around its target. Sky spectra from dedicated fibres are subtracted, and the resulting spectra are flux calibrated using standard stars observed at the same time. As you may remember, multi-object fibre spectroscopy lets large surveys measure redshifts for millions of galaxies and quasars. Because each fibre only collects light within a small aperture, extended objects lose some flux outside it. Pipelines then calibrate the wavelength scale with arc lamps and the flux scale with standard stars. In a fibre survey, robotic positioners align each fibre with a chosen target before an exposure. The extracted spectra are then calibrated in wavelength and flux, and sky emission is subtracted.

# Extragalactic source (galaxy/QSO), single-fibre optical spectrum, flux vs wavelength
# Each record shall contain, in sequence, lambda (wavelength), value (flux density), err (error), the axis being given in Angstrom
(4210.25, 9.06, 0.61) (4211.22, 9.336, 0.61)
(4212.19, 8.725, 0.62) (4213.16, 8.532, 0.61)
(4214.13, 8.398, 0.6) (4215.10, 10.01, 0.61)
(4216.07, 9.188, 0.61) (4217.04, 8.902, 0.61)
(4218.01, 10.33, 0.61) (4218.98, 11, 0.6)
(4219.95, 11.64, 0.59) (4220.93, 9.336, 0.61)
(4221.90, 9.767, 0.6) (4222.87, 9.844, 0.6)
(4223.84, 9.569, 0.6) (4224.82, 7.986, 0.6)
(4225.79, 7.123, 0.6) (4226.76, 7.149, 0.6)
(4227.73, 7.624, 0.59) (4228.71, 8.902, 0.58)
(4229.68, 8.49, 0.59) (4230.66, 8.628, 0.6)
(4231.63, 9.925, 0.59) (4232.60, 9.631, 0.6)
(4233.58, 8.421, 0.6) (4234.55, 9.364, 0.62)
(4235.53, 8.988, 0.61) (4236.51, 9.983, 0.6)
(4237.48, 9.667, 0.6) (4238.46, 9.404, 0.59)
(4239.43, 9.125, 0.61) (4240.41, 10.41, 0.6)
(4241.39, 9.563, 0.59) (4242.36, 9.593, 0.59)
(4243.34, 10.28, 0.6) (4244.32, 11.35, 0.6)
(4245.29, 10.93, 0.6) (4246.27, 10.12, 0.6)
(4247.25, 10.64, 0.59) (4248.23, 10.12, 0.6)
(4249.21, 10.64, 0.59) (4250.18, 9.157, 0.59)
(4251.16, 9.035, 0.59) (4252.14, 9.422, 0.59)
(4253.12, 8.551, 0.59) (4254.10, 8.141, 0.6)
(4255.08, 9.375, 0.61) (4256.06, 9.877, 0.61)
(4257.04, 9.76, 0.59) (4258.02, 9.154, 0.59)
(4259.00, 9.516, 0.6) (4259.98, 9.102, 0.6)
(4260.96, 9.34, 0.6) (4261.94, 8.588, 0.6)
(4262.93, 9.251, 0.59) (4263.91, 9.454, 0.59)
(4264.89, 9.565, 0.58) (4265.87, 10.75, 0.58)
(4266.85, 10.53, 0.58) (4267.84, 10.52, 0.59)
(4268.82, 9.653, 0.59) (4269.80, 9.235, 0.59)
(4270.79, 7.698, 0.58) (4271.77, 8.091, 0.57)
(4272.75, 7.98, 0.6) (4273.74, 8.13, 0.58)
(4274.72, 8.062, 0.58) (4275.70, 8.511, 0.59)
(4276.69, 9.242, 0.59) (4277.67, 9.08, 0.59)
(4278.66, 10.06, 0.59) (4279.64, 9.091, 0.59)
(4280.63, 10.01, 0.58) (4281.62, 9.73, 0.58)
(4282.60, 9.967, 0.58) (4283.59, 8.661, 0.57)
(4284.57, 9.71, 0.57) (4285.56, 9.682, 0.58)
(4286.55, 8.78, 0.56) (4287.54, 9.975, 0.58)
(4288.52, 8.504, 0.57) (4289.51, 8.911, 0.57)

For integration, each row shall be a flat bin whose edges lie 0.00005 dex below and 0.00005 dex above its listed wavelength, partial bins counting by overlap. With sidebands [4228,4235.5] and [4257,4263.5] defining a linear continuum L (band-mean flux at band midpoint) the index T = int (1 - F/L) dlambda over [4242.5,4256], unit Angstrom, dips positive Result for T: -1.03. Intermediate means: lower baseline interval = 9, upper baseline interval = 9.21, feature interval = 9.82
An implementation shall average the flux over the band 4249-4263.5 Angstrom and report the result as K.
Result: 9.24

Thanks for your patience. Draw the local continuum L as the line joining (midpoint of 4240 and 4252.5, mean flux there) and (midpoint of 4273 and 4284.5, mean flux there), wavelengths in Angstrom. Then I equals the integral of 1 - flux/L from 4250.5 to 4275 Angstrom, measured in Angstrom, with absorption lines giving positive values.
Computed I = 1.2 Angstrom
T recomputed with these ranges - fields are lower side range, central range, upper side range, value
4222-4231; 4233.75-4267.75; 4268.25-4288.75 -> -3.71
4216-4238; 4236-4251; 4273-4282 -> -1.47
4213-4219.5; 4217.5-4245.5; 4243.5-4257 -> 0.67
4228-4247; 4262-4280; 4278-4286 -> 0.85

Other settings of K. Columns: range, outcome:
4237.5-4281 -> 9.46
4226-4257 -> 9.42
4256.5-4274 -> 9.25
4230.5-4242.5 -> 9.46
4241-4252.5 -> 10.1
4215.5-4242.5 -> 9.27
